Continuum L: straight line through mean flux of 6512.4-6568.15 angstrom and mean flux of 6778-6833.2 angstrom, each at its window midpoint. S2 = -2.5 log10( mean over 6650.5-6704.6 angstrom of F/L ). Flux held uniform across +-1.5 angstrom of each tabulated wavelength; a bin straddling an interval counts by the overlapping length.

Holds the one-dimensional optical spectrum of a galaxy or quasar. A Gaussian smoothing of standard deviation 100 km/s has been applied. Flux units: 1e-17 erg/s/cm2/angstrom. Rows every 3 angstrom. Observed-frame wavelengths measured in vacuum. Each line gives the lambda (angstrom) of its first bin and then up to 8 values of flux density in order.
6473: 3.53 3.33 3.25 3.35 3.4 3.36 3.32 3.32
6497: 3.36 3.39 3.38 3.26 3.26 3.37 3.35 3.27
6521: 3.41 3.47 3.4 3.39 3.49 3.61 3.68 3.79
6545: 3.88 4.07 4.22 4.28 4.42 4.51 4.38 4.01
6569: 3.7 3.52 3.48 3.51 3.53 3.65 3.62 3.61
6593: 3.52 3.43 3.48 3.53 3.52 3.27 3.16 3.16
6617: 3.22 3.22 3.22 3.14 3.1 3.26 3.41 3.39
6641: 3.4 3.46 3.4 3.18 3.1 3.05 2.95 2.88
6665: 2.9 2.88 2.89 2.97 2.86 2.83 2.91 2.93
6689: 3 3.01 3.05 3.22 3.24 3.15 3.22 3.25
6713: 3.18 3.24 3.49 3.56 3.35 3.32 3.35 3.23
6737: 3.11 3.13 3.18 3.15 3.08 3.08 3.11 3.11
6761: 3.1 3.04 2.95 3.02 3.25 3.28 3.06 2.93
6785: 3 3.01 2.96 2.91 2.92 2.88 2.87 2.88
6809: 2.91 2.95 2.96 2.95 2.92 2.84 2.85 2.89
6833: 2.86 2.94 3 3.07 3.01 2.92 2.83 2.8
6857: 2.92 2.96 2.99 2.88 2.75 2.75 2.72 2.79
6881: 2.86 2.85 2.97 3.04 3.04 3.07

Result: 0.12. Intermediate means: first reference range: 3.8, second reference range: 2.92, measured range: 2.99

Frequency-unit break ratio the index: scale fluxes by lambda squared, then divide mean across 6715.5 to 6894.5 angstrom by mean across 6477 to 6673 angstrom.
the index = 0.93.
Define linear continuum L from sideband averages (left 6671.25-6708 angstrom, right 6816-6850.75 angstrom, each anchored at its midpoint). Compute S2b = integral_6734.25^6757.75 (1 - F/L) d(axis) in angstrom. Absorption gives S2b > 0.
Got -1.09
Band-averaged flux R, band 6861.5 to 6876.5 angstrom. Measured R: 2.82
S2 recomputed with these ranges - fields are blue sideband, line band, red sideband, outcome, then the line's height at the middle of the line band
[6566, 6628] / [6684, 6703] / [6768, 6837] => 0.05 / 3.21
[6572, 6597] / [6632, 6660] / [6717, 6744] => 0.06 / 3.44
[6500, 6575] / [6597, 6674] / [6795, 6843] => 0.07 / 3.43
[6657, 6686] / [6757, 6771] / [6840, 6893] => -0.05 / 2.9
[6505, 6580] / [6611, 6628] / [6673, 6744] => 0.09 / 3.45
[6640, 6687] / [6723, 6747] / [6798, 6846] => -0.09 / 2.98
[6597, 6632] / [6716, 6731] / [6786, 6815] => -0.11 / 3.07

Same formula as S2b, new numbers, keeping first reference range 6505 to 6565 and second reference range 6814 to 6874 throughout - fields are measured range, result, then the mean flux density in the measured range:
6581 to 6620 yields 1.43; 3.43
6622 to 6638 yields 1.08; 3.24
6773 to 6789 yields -0.02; 3.08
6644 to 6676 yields 3.38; 3.04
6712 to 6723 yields -0.43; 3.37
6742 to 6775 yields 0.35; 3.1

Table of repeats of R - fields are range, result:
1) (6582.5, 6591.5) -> 3.63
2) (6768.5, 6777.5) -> 3.18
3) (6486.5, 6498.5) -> 3.34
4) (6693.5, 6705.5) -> 3.17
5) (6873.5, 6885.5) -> 2.8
